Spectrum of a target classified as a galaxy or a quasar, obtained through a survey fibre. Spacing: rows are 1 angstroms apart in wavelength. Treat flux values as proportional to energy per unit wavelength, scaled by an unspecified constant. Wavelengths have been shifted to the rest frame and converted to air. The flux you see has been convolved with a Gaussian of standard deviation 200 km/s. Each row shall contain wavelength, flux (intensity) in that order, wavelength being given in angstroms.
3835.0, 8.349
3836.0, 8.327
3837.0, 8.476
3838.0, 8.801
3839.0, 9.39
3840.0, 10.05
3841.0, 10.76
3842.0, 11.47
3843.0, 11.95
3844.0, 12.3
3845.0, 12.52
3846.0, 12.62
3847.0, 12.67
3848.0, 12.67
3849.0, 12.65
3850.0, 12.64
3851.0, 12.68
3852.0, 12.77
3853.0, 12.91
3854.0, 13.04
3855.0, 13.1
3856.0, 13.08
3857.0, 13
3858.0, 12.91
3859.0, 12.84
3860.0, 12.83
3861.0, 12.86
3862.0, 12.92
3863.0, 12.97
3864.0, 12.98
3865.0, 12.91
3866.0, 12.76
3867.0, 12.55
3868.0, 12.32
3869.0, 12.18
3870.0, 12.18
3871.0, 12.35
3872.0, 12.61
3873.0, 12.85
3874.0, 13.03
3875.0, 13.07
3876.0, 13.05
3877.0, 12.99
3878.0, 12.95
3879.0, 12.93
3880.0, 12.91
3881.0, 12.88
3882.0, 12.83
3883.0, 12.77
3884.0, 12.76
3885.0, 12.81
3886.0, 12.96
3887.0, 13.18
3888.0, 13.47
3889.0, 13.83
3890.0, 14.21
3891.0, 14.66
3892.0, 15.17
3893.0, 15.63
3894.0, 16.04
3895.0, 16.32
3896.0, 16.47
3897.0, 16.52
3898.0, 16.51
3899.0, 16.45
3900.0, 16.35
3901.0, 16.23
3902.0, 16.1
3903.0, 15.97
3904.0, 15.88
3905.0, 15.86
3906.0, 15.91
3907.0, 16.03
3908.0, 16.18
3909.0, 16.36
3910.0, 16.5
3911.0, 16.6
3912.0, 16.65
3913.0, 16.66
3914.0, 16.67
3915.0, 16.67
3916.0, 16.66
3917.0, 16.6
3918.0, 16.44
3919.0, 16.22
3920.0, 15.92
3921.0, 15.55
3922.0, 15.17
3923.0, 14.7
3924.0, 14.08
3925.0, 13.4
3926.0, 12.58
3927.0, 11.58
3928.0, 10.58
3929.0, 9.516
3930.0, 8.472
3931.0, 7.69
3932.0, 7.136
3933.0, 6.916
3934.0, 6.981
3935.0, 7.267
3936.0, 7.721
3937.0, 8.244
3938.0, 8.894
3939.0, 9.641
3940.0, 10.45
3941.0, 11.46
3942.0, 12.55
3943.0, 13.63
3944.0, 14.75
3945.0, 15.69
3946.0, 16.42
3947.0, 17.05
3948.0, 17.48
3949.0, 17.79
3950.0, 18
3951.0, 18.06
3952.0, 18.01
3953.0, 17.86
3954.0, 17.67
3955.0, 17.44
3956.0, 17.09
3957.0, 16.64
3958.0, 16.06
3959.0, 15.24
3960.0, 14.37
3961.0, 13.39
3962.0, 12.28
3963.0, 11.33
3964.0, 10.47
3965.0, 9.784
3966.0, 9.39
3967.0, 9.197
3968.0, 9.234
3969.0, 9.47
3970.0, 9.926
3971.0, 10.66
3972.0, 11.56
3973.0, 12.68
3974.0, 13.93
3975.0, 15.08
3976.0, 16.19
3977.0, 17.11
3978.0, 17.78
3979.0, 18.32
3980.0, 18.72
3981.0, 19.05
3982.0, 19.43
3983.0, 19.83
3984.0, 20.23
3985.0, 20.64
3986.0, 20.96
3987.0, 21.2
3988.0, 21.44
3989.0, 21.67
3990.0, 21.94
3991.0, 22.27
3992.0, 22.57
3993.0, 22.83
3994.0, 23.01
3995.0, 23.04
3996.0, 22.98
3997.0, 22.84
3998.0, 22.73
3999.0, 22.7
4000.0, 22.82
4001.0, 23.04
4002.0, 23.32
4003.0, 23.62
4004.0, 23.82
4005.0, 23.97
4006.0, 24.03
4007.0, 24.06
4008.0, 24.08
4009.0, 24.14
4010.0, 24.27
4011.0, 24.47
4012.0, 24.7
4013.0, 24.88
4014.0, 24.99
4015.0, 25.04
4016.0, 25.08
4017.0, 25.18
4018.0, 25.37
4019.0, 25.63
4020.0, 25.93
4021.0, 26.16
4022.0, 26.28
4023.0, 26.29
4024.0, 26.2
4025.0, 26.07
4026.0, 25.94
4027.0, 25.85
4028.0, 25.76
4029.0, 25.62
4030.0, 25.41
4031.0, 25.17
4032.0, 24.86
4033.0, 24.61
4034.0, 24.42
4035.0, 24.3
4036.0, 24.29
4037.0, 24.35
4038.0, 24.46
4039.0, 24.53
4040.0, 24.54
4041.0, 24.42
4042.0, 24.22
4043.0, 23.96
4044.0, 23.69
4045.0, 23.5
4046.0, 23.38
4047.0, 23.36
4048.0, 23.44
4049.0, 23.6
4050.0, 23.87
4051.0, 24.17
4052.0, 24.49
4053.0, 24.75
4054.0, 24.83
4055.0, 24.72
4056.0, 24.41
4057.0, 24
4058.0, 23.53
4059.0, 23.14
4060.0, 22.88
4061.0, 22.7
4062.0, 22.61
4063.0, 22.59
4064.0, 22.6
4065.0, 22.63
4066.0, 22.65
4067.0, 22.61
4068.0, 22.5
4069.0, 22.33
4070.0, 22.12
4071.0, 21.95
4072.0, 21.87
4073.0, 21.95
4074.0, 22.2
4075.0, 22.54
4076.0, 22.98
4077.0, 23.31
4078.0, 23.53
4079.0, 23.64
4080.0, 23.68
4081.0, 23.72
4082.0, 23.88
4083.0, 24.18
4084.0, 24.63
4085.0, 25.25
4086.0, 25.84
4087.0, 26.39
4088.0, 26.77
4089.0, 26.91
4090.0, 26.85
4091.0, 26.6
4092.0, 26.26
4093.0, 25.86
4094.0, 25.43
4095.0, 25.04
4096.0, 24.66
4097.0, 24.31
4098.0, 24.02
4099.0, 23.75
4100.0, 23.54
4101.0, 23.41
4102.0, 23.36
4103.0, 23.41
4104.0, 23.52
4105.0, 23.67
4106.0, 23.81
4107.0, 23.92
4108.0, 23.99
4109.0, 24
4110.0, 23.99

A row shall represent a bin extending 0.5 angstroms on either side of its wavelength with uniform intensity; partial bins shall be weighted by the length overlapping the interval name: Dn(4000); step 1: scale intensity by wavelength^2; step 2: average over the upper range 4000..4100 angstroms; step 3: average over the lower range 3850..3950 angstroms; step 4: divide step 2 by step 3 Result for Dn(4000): 1.92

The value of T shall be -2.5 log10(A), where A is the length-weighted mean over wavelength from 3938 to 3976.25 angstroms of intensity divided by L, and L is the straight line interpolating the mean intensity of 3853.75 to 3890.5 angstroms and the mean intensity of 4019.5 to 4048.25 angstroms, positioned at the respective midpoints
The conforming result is 0.35 mag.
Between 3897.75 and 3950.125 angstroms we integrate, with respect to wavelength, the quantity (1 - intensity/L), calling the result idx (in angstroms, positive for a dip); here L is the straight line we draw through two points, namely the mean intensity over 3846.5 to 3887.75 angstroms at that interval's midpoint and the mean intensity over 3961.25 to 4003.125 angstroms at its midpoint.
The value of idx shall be 4.4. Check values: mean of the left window 12.8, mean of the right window 17.7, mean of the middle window 13.9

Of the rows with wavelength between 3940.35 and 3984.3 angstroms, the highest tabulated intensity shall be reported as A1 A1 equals 20.23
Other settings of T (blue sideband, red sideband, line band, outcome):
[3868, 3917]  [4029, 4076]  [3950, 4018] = 0.05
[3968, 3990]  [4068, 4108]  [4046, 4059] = -0.11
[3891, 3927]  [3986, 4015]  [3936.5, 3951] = 0.33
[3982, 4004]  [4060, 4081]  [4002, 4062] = -0.10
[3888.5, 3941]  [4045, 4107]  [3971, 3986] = 0.05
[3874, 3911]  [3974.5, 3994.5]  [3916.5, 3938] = 0.40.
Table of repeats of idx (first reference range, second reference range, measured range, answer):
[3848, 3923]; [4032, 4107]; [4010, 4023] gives -2.5 angstroms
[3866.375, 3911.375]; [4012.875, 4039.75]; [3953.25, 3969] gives 5.3 angstroms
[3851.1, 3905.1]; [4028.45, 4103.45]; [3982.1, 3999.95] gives -1.8 angstroms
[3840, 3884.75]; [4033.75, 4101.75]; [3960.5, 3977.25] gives 6.1 angstroms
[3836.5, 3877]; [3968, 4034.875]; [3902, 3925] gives 0.1 angstroms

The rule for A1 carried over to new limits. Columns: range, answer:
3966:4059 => 26.29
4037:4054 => 24.83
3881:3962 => 18.06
